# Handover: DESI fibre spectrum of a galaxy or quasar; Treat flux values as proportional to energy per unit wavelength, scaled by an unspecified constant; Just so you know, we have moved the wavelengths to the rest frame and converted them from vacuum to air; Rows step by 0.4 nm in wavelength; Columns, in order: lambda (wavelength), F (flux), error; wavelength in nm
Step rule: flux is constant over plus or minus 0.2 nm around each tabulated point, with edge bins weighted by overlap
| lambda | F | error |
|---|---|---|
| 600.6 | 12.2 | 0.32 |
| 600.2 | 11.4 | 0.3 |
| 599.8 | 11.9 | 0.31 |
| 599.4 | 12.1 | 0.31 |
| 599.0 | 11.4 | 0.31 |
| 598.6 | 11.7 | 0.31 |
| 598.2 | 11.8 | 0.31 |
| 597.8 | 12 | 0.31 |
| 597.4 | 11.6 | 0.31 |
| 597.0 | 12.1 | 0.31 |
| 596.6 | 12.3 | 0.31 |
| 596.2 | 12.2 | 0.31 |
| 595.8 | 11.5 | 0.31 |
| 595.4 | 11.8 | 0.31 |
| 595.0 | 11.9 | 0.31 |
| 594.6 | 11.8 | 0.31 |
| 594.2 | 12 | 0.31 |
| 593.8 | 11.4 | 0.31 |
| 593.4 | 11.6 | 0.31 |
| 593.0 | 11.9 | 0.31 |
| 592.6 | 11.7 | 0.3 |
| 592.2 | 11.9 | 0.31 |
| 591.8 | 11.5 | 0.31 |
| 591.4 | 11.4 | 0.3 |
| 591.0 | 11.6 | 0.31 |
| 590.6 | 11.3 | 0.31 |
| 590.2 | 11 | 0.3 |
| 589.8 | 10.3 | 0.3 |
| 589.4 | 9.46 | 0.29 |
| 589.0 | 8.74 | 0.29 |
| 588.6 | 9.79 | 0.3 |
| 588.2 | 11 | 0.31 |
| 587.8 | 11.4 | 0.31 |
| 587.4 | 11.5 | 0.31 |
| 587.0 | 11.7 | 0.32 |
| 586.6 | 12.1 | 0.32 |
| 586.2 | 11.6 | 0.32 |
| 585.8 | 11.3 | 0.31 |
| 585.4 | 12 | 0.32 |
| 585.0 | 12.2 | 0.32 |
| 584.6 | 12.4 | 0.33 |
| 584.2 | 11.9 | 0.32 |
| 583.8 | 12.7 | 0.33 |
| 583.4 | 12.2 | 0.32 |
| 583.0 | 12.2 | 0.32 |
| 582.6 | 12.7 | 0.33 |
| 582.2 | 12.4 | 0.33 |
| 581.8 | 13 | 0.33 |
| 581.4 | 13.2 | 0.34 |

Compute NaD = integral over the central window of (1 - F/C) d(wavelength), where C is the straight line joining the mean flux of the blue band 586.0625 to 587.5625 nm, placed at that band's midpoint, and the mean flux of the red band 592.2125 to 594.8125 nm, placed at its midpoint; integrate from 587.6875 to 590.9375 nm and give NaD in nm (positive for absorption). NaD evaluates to 0.37 nm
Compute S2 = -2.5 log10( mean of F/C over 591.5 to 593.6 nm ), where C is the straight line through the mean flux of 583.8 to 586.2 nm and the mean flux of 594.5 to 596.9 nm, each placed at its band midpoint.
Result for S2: 0.02 mag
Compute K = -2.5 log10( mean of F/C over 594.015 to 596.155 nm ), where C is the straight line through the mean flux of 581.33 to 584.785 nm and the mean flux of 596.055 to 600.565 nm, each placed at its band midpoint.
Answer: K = 0.02 mag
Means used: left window 12.5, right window 11.9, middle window 11.8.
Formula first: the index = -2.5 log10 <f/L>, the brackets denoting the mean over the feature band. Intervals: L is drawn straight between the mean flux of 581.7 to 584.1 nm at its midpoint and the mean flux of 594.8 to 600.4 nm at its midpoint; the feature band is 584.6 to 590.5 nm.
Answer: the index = 0.11 mag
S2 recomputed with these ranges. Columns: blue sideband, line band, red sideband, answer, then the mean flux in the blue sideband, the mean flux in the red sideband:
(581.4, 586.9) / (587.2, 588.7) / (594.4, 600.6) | 0.11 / 12.2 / 11.8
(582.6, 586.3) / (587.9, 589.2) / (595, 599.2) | 0.20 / 12.1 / 11.8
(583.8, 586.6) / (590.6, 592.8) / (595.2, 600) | 0.03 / 12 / 11.9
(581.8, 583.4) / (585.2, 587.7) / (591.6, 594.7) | 0.05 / 12.5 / 11.7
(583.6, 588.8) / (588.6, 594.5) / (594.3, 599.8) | 0.06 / 11.7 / 11.9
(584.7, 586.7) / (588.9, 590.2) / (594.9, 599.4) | 0.21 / 11.9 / 11.9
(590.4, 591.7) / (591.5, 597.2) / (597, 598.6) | -0.02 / 11.4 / 11.8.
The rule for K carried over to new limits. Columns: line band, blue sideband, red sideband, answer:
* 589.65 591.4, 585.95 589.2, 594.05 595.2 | 0.02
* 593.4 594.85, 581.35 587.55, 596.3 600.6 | 0.02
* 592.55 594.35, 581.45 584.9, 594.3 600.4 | 0.03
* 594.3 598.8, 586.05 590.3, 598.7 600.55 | -0.04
